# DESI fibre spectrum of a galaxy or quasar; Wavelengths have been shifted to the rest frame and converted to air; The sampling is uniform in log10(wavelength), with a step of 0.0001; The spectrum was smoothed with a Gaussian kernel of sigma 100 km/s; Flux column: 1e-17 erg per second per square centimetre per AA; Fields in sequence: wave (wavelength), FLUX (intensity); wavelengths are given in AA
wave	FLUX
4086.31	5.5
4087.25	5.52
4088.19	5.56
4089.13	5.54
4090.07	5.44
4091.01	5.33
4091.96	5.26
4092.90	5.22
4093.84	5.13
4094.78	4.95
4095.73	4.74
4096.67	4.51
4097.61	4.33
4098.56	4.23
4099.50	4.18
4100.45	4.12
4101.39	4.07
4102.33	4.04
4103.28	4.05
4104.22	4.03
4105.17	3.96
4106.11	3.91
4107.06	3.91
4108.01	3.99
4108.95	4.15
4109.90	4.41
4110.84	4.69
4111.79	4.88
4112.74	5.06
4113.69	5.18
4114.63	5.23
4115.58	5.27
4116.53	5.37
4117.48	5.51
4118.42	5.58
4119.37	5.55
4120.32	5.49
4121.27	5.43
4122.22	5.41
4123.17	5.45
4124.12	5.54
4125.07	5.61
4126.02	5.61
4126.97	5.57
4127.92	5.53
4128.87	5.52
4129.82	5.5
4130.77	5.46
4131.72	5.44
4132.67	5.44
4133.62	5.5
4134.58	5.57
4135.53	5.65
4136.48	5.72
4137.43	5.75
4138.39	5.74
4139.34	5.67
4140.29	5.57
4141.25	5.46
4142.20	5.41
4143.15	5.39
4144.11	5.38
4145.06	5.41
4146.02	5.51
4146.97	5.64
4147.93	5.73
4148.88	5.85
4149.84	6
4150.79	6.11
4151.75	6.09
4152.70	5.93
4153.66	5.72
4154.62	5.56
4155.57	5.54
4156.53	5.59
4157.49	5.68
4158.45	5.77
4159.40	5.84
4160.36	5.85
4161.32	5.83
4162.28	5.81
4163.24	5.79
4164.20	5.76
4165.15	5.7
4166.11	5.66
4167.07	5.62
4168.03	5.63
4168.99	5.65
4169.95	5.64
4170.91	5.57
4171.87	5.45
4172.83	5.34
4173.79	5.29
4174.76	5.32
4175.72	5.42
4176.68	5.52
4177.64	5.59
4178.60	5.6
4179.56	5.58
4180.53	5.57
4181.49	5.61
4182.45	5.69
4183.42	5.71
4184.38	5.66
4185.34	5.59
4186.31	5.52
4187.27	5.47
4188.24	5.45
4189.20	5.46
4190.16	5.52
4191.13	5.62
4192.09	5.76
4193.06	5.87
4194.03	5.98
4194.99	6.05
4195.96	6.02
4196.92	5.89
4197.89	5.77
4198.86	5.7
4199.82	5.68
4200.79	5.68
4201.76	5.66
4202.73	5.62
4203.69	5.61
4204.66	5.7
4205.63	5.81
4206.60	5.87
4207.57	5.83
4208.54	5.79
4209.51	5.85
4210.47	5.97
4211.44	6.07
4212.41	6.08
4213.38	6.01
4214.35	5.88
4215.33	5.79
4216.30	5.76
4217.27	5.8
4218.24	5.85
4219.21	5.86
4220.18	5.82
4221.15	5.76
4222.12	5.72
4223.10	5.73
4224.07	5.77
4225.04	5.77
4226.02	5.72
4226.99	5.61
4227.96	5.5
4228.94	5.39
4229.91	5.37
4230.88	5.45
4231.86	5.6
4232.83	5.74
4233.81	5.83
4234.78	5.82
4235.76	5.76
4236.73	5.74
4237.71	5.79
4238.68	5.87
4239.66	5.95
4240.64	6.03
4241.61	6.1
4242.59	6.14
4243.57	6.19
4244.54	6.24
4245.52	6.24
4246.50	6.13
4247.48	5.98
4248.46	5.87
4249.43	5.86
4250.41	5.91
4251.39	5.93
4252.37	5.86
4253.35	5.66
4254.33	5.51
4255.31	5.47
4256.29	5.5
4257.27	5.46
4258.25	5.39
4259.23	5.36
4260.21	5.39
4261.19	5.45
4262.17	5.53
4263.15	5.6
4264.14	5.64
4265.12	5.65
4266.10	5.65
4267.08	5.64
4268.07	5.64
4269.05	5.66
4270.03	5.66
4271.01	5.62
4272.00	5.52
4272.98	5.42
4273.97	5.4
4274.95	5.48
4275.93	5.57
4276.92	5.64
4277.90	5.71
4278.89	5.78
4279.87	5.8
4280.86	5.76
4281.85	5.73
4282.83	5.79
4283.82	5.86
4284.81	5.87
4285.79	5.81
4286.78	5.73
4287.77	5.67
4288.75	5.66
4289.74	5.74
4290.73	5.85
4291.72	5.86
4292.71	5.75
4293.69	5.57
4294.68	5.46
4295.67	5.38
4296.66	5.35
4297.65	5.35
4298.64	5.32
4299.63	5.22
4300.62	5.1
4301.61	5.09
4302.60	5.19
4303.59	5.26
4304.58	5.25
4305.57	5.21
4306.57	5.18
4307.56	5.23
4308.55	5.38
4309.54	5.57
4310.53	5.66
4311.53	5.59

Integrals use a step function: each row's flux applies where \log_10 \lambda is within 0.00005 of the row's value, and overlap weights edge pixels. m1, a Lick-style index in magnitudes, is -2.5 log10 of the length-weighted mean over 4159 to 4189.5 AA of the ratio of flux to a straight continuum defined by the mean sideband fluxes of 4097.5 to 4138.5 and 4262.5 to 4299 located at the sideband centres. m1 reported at -0.07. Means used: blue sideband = 5.01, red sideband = 5.64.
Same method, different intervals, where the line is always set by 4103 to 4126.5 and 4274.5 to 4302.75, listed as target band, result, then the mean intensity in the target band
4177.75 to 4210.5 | -0.093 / 5.71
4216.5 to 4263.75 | -0.066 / 5.75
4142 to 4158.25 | -0.124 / 5.68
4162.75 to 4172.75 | -0.101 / 5.64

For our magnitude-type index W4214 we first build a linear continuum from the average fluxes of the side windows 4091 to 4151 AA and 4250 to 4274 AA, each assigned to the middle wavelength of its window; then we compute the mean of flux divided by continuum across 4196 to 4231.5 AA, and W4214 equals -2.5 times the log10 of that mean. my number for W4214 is -0.06 mag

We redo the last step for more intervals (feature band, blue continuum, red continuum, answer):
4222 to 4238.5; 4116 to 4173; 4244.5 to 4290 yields -0.001 mag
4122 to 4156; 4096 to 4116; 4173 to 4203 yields -0.150 mag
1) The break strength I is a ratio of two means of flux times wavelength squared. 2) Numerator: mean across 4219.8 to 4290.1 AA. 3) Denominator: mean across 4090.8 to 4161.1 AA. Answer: 1.16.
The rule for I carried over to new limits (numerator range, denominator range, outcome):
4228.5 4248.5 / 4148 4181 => 1.07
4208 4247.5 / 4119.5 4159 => 1.09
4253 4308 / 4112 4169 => 1.06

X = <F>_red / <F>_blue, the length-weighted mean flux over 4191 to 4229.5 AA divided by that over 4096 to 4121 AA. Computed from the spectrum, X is 1.26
